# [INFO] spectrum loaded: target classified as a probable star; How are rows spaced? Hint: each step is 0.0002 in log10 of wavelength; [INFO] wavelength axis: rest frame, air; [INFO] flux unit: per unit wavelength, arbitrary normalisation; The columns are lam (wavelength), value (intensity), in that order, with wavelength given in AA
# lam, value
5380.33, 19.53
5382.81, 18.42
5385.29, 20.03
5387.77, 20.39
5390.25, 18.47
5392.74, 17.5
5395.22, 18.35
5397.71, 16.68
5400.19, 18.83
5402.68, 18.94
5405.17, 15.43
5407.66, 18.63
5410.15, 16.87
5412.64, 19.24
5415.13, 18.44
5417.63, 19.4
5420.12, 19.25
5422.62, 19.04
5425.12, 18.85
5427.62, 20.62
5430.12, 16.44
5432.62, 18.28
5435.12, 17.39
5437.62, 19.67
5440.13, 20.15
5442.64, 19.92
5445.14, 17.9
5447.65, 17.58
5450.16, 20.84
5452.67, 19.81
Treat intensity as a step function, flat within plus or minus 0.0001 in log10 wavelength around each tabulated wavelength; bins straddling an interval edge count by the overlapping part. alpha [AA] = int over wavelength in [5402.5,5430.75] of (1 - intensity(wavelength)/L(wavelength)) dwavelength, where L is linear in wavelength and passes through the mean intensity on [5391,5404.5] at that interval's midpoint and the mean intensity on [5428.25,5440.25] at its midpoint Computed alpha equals -0.5 AA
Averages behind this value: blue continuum 18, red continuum 18.3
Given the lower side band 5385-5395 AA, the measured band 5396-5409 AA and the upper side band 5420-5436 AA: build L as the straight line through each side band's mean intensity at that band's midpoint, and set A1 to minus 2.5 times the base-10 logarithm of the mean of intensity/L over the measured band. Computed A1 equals 0.06 mag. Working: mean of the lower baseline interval 18.9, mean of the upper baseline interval 18.5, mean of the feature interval 17.7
